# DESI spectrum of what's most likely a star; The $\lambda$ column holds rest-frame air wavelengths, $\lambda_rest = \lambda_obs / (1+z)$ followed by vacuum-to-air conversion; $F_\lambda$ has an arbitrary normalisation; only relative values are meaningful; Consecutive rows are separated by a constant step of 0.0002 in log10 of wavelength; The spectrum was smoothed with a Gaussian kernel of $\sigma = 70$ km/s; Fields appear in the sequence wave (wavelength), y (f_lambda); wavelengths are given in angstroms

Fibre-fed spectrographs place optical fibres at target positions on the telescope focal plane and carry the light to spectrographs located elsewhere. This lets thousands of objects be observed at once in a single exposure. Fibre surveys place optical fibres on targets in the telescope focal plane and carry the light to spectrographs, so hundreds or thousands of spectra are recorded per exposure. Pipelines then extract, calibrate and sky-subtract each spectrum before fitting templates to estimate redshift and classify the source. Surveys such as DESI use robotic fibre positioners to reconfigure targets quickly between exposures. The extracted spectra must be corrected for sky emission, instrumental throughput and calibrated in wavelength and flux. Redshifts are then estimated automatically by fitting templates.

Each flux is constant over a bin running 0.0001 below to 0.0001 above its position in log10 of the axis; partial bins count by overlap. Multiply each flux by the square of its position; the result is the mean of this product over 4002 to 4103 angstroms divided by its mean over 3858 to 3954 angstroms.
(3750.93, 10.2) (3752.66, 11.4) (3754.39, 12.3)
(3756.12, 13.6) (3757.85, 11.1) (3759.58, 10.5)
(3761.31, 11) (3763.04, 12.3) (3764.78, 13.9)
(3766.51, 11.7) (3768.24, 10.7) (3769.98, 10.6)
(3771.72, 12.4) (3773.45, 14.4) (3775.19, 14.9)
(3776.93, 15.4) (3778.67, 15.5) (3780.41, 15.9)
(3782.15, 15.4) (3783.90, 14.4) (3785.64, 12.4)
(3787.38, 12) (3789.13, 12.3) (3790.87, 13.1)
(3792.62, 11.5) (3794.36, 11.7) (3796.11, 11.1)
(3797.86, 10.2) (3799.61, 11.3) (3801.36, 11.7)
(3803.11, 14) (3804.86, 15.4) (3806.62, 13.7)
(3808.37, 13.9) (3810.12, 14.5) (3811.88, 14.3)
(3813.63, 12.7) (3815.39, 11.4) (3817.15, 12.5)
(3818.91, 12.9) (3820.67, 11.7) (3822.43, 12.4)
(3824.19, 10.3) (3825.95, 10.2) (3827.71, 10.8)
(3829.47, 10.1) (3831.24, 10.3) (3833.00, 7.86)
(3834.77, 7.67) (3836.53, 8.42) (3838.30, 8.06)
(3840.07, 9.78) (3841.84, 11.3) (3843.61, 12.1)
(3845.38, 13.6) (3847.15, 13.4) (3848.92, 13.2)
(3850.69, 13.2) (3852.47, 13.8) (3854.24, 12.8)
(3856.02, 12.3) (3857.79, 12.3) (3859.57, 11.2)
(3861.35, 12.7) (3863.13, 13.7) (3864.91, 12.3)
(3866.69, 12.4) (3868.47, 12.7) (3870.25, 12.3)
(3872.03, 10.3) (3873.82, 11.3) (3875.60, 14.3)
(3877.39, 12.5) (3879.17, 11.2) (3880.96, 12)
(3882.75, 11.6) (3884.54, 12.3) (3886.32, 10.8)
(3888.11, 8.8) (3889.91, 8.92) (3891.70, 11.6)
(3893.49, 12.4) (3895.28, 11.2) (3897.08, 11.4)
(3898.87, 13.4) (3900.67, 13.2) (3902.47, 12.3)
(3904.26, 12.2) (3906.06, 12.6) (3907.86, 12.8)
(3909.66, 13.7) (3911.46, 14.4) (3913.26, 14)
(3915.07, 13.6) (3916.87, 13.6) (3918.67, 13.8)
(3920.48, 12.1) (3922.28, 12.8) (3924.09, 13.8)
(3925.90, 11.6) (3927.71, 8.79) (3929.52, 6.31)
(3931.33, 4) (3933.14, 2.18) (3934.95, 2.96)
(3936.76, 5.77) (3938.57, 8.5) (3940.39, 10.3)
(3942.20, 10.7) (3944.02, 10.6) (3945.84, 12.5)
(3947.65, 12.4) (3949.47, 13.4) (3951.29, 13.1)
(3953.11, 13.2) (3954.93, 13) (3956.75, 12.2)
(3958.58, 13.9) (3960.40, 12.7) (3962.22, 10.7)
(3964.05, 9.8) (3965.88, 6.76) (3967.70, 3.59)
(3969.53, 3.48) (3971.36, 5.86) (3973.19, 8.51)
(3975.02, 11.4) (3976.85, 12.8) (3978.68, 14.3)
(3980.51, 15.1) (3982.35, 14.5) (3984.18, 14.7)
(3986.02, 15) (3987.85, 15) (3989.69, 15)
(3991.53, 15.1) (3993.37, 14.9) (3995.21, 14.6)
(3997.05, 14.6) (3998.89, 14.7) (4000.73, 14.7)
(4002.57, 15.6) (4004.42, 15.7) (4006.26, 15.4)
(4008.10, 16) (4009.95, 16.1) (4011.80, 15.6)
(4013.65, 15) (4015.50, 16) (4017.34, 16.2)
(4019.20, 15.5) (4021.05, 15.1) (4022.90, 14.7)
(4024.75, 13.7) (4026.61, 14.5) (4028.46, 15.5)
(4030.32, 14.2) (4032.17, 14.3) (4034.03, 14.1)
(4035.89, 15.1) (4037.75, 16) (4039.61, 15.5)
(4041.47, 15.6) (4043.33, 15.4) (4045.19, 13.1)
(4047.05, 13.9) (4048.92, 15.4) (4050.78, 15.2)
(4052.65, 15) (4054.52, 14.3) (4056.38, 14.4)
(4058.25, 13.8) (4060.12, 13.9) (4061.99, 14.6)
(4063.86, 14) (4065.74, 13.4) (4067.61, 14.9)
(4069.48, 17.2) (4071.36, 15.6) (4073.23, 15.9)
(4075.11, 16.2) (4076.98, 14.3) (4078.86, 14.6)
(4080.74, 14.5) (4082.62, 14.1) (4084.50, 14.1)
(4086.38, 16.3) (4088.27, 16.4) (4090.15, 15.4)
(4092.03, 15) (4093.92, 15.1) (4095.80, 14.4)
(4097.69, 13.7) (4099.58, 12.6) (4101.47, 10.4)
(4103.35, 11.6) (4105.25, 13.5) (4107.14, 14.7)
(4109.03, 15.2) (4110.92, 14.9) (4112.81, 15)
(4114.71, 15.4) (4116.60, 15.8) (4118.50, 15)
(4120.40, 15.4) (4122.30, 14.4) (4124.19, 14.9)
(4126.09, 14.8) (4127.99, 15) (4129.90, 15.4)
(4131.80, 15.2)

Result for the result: 1.4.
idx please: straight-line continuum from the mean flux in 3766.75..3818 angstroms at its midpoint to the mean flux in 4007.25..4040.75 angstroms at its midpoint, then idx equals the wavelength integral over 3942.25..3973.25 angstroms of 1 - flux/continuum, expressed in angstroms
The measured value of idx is 8.9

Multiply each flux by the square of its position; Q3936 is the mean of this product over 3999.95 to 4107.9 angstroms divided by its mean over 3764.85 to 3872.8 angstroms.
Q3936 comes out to 1.36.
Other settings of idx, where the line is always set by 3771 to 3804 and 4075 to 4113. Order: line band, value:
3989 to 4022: -3.2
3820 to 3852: 6.0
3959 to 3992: 6.0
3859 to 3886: 2.6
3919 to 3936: 6.5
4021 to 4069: -1.6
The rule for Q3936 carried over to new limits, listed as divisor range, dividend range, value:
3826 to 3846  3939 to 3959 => 1.29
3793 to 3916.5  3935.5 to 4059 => 1.20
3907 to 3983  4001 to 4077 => 1.47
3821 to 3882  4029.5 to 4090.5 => 1.43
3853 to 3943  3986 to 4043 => 1.42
